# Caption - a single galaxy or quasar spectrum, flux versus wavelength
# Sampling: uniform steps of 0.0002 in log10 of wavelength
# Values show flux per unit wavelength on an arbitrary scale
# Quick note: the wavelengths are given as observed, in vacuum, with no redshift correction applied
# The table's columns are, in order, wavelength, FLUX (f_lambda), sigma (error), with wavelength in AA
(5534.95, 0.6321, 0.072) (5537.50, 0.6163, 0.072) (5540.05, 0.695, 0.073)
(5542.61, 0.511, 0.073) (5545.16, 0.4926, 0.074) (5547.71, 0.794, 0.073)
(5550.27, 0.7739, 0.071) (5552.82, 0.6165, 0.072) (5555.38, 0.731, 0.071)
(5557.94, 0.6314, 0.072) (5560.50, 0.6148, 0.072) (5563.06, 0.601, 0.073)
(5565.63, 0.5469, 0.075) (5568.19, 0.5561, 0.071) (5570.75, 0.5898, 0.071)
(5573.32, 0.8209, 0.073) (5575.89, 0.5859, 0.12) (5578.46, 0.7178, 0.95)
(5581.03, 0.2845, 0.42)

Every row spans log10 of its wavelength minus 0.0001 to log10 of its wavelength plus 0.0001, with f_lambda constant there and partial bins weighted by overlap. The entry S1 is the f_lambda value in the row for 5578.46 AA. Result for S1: 0.7178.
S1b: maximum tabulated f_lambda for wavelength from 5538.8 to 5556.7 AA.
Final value 0.794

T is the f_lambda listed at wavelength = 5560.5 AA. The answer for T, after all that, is 0.6148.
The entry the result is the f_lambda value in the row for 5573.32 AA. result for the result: 0.8209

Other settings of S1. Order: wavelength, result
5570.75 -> 0.5898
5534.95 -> 0.6321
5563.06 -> 0.601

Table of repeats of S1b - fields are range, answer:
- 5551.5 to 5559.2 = 0.731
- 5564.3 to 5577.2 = 0.8209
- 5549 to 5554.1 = 0.7739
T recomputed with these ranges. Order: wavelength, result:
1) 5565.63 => 0.5469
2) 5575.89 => 0.5859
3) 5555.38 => 0.731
